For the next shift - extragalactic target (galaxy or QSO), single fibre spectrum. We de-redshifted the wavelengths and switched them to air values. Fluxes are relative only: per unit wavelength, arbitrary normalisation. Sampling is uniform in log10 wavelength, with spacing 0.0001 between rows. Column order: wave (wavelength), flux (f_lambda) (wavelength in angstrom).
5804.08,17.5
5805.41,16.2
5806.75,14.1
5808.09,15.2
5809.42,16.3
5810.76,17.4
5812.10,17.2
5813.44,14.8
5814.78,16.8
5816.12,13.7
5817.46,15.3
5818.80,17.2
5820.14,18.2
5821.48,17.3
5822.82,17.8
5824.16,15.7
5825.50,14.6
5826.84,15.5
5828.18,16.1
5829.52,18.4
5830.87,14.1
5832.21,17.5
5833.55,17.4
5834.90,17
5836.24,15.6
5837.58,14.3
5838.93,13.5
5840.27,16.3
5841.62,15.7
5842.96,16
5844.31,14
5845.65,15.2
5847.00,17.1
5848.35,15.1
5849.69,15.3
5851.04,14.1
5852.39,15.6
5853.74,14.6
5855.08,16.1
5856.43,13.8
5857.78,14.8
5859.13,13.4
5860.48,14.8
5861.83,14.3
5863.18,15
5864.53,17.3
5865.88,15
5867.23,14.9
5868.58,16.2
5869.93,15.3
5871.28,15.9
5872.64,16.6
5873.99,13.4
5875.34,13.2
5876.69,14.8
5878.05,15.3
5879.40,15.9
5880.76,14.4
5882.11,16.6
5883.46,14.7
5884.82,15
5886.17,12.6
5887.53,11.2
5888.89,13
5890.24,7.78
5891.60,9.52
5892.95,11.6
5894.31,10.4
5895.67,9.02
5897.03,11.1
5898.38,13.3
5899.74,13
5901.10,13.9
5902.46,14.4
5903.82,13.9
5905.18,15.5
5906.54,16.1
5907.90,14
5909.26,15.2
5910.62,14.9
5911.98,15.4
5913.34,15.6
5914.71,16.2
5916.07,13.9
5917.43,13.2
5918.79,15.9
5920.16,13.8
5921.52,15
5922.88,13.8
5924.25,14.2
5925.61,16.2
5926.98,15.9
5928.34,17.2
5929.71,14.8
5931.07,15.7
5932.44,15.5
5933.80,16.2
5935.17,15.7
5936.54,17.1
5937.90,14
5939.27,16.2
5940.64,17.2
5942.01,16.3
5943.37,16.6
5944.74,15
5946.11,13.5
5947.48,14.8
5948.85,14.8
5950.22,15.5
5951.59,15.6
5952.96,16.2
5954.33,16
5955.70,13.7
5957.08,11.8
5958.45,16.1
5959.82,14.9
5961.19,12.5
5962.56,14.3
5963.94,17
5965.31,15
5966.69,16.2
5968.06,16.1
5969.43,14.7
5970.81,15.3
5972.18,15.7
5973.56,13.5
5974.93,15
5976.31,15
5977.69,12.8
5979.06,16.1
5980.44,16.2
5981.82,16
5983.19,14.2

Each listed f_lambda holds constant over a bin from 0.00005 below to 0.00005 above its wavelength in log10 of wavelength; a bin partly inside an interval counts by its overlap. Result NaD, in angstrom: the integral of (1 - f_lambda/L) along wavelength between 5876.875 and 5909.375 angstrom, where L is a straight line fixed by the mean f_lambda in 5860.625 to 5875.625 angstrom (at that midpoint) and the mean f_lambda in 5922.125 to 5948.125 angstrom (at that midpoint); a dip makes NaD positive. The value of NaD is 4.5 angstrom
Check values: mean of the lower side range 15.2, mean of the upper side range 15.6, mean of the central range 13.2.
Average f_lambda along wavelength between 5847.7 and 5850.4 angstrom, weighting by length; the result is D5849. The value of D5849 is 15.2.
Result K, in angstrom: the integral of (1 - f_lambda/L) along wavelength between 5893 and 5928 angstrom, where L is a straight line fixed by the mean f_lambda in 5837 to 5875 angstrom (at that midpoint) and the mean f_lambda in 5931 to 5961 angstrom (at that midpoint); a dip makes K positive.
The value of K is 2.5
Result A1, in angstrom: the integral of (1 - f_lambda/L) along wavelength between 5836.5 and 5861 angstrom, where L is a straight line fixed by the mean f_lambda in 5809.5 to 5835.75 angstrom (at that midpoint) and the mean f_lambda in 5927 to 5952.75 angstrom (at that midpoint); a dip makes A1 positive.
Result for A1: 1.9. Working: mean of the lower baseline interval 16.4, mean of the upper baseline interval 15.7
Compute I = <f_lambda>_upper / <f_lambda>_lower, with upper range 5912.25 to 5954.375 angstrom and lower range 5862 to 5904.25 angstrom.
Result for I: 1.12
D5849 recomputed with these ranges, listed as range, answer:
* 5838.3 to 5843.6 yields 15.4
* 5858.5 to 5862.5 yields 14.2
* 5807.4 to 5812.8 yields 16.5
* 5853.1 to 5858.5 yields 14.8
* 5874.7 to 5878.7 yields 14.4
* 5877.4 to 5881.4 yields 15.2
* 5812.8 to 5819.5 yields 15.6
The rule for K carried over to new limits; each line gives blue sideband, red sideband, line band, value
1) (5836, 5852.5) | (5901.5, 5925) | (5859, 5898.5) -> 3.3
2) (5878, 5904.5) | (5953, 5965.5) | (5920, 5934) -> -1.6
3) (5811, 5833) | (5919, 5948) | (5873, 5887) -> 1.1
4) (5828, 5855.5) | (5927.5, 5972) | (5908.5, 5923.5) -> 0.6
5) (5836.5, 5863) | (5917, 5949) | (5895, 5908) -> 1.6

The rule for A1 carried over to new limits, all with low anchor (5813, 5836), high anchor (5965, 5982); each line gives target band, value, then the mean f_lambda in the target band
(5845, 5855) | 0.49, 15.3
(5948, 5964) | 0.55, 14.8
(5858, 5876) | 1.10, 15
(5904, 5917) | 0.46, 15.1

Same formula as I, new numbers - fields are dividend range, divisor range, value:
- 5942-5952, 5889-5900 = 1.41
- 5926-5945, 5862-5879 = 1.05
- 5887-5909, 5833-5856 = 0.80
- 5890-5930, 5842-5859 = 0.92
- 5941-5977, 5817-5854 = 0.95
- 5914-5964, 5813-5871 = 0.97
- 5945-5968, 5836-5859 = 0.99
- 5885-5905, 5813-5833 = 0.74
